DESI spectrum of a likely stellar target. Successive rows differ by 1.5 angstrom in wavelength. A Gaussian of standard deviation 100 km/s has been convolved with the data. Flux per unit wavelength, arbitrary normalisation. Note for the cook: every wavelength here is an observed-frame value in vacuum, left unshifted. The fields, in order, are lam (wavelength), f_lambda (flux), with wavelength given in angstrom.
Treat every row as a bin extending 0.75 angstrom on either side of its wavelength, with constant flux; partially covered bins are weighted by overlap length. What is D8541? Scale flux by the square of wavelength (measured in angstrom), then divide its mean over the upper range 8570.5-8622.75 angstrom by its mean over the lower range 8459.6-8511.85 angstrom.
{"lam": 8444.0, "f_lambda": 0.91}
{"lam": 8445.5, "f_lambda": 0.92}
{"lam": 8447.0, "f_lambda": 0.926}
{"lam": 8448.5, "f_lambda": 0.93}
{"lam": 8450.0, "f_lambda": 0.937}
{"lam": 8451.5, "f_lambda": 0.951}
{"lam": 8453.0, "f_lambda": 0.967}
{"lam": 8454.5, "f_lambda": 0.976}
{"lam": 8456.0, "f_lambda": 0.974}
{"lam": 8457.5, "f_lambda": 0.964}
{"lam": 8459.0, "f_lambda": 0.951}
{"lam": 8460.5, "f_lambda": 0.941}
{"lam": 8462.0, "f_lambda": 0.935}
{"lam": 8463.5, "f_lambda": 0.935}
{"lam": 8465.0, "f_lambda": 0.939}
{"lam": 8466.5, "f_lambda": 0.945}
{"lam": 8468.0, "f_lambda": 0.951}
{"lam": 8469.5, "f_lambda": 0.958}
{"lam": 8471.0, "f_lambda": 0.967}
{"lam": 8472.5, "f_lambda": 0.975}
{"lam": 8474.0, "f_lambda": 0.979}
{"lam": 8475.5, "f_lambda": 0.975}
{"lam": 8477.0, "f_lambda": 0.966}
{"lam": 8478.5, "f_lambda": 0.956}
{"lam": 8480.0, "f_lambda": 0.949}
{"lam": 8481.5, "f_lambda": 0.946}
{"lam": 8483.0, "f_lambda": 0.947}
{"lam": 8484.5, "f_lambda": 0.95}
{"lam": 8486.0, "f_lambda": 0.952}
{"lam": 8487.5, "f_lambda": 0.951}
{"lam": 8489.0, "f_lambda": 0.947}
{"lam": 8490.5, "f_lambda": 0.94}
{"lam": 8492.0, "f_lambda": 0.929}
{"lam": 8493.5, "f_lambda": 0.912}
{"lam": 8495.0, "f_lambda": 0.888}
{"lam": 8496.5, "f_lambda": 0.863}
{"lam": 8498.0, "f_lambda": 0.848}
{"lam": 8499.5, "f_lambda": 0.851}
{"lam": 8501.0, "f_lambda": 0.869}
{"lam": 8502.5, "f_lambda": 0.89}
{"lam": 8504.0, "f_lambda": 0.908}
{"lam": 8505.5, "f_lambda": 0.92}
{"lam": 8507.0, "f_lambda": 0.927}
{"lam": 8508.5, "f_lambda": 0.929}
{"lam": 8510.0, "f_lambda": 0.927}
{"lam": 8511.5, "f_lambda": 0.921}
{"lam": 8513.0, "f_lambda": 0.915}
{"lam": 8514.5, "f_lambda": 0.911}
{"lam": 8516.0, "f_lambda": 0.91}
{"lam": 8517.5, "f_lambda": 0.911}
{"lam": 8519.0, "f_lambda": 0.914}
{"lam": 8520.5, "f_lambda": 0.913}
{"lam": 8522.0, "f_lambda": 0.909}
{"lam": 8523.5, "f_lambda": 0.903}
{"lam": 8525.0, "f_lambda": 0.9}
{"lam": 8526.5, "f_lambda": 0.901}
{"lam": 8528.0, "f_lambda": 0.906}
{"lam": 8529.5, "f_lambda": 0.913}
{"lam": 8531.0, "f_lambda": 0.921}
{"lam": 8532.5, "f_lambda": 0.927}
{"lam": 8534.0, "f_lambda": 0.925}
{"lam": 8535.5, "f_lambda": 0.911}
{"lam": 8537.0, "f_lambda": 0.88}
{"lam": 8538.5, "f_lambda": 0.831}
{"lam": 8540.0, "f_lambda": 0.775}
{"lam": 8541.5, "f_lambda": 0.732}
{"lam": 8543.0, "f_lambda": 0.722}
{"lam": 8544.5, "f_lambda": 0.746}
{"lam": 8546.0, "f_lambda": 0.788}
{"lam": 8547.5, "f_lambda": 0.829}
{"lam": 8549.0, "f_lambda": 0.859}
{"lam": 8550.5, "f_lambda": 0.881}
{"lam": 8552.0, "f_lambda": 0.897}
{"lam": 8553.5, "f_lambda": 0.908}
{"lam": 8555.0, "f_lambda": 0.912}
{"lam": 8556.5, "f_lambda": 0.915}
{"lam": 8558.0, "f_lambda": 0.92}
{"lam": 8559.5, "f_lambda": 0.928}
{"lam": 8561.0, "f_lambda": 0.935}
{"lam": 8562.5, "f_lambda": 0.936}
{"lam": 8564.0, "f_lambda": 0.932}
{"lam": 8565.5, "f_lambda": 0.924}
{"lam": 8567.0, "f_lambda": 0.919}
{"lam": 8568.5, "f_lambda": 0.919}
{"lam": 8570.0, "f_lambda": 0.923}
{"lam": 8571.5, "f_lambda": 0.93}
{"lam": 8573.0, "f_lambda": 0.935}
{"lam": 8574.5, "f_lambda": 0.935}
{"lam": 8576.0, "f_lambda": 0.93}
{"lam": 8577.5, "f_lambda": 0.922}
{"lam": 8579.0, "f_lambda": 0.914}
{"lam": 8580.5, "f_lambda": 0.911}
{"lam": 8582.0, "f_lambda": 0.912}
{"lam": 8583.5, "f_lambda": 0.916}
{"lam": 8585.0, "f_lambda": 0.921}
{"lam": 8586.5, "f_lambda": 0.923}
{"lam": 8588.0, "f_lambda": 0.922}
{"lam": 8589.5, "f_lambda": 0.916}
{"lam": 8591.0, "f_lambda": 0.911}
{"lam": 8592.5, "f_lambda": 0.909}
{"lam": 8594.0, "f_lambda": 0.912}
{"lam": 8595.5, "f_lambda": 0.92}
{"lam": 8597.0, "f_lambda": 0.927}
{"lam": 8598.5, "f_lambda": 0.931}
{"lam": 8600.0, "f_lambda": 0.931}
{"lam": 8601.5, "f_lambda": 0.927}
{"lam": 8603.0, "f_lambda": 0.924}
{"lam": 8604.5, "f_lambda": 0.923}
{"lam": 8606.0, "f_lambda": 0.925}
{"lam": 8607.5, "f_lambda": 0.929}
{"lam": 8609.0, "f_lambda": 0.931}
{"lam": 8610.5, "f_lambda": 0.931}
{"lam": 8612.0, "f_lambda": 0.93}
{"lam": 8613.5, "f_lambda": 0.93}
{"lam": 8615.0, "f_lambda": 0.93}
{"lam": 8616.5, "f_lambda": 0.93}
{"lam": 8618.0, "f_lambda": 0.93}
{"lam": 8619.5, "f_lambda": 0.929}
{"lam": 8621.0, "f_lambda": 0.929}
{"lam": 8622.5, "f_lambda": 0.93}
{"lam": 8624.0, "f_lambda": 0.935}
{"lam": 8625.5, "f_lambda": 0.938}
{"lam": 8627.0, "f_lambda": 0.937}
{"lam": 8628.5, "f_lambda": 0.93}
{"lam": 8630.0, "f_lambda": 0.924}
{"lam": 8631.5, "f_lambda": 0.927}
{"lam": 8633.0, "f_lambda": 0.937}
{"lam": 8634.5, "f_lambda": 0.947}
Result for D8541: 1.02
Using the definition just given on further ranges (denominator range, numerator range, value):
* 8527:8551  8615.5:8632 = 1.12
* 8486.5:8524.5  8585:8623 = 1.04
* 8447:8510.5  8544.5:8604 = 1.00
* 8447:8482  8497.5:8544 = 0.94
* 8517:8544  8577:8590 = 1.06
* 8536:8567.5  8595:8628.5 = 1.09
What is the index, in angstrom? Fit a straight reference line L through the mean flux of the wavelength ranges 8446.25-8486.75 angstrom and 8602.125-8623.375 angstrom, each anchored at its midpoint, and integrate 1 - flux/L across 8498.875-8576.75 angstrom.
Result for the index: 3.9 angstrom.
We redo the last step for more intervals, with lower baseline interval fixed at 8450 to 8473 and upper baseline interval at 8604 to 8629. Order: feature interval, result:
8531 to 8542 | 0.9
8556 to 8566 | 0.1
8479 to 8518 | 1.3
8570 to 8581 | 0.1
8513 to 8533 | 0.7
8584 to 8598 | 0.2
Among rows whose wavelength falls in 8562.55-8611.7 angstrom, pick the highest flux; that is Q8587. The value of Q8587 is 0.935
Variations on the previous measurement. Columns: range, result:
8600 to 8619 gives 0.931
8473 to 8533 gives 0.979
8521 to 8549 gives 0.927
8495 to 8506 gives 0.92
